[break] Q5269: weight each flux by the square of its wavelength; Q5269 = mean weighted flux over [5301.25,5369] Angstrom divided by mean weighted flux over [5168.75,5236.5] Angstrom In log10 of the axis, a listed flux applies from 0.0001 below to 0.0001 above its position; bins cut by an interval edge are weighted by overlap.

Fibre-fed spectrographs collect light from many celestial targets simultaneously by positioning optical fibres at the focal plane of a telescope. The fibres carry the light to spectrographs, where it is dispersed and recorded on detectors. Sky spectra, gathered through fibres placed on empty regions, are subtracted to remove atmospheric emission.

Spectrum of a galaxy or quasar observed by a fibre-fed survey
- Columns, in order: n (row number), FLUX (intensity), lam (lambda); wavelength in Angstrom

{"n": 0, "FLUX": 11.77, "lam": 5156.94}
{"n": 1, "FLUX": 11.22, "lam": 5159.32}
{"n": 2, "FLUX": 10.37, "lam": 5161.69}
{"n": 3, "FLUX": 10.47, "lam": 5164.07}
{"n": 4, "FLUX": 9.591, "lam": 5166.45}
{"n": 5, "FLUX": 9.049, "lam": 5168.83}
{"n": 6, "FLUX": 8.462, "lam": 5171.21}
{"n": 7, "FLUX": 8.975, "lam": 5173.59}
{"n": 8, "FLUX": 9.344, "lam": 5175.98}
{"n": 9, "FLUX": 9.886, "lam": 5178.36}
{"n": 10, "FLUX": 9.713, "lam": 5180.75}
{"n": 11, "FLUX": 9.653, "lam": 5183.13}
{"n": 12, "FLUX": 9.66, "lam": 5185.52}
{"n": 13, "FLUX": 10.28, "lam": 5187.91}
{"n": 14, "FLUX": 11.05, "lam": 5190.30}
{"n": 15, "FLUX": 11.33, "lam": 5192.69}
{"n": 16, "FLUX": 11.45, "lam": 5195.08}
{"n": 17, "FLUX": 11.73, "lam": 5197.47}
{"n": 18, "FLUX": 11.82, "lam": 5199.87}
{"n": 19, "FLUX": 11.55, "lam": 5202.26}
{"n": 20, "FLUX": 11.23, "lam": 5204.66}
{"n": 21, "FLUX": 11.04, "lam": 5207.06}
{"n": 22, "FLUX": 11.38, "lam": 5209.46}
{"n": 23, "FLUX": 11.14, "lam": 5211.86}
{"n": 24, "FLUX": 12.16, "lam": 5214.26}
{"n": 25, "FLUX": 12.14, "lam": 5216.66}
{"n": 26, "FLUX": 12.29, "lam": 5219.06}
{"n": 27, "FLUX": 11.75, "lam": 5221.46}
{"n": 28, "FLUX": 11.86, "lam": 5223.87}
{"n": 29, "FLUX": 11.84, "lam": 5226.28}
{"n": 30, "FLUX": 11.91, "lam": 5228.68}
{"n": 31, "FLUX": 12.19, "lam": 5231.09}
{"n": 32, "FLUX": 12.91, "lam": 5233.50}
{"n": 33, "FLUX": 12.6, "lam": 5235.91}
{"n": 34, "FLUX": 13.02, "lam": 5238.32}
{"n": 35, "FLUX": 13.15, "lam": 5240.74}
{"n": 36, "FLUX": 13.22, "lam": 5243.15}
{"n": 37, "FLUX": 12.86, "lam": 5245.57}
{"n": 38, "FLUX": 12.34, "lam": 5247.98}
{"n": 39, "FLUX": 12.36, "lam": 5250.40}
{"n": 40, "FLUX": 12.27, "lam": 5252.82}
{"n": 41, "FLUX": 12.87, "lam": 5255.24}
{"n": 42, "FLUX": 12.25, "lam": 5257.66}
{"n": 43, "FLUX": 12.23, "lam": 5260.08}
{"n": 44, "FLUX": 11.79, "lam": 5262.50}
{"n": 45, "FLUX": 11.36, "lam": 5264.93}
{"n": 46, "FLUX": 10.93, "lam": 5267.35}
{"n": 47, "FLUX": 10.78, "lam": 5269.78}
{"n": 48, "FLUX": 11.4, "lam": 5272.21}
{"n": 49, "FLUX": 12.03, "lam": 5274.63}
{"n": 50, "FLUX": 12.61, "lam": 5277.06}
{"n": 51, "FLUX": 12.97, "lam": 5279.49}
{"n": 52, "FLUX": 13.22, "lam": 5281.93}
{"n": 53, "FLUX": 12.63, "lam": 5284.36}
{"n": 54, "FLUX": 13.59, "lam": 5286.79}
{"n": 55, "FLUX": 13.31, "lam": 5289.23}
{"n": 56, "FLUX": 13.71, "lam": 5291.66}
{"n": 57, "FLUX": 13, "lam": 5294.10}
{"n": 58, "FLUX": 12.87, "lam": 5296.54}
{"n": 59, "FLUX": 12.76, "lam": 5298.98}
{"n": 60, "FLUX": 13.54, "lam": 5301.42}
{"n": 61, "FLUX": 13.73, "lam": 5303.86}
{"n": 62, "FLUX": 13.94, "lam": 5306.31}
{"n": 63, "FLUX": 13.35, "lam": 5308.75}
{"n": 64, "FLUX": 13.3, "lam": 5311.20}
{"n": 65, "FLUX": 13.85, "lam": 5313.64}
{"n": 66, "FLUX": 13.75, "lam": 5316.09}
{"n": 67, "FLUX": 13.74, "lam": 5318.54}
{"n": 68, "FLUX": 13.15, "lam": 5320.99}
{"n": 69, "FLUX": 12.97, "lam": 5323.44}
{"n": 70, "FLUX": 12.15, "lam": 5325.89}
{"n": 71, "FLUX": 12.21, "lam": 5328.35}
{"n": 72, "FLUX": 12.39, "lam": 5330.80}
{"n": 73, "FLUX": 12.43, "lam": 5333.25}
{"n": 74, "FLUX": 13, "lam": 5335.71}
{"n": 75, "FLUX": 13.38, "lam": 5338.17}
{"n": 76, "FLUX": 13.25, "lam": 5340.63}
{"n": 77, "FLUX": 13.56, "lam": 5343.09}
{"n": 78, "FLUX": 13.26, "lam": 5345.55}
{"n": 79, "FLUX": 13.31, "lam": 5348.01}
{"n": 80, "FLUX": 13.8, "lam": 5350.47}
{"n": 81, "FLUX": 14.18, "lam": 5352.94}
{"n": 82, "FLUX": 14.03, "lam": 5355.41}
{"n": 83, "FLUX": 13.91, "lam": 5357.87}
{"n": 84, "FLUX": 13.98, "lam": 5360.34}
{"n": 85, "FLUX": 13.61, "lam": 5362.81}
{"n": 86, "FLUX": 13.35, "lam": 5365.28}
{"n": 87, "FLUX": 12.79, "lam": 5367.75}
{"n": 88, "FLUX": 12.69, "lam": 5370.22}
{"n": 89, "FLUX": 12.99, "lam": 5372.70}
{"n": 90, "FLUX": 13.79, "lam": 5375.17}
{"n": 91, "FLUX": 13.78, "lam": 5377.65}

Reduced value 1.3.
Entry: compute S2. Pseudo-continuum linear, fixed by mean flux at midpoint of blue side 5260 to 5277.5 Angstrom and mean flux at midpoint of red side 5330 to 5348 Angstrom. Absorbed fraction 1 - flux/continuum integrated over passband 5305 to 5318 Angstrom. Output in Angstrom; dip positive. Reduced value -1.2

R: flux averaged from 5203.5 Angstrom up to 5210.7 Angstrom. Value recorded 11.2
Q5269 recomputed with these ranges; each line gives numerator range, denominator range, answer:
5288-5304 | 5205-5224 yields 1.17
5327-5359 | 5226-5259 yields 1.10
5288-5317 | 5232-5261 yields 1.08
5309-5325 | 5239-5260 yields 1.09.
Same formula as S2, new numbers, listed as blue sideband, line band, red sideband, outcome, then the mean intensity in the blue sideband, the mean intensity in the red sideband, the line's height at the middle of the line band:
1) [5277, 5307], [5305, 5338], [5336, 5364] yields 0.8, 13.2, 13.6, 13.4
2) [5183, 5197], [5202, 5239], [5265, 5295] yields -2.1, 10.7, 12.5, 11.3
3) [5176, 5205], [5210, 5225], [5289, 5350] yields -0.8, 10.7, 13.2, 11.2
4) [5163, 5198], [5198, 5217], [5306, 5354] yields -1.7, 10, 13.2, 10.6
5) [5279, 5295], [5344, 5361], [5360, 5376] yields -0.7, 13.2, 13.3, 13.3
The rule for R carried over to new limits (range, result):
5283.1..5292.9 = 13.3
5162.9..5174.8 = 9.3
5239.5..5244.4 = 13.2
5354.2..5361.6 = 14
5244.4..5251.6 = 12.5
